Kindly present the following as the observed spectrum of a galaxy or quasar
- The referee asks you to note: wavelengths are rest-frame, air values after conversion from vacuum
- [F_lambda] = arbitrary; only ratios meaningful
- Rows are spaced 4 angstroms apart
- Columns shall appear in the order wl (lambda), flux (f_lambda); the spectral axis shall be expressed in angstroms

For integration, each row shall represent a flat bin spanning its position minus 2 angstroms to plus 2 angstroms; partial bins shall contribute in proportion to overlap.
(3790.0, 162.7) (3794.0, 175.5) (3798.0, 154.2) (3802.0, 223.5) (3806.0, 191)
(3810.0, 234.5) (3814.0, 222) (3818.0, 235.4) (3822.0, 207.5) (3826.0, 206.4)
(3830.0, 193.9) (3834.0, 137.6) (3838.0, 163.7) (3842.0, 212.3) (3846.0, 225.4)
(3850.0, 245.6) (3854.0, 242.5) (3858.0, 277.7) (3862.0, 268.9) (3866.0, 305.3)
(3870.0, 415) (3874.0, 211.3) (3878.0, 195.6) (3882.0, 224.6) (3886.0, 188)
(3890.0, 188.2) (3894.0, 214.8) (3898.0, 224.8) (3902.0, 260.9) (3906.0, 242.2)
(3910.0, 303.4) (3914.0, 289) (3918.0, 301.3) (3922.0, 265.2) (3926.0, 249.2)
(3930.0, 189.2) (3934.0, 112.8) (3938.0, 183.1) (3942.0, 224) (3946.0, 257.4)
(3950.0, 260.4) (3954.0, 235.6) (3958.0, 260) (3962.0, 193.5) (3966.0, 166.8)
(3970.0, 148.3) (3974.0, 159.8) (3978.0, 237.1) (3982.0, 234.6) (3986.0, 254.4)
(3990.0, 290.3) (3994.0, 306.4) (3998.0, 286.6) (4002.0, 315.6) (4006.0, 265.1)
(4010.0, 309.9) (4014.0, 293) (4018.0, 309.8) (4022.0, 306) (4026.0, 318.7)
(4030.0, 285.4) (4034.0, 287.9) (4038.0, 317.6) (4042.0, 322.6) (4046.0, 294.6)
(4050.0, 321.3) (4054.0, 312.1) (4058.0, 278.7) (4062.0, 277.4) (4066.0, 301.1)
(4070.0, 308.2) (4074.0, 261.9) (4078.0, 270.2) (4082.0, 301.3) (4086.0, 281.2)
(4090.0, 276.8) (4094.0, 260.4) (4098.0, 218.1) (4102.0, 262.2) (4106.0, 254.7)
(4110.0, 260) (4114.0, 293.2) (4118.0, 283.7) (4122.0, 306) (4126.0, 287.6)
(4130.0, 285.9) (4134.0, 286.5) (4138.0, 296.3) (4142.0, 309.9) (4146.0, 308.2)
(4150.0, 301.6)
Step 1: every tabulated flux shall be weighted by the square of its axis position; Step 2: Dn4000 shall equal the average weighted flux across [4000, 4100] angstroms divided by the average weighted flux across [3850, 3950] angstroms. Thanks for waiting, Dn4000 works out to 1.29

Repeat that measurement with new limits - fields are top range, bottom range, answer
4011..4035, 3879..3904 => 1.49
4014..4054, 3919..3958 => 1.44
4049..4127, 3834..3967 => 1.31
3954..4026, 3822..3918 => 1.15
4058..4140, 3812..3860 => 1.48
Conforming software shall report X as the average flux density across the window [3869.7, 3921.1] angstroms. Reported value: 246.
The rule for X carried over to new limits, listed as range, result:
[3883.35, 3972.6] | 225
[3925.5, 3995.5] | 219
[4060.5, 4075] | 289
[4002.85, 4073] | 300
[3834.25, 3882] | 246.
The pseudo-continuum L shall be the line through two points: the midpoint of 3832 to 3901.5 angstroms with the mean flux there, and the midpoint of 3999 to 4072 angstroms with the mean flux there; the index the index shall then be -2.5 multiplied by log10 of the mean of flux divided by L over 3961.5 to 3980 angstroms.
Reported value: 0.46 mag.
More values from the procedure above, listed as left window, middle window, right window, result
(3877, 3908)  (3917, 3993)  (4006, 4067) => 0.143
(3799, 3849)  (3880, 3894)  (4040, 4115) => 0.108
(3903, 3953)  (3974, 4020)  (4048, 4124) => -0.076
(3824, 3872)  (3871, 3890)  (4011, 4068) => 0.173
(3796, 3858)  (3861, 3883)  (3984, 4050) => -0.186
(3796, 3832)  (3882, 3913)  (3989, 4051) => 0.060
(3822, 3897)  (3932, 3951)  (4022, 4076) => 0.257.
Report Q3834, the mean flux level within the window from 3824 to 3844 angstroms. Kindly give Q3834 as 183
